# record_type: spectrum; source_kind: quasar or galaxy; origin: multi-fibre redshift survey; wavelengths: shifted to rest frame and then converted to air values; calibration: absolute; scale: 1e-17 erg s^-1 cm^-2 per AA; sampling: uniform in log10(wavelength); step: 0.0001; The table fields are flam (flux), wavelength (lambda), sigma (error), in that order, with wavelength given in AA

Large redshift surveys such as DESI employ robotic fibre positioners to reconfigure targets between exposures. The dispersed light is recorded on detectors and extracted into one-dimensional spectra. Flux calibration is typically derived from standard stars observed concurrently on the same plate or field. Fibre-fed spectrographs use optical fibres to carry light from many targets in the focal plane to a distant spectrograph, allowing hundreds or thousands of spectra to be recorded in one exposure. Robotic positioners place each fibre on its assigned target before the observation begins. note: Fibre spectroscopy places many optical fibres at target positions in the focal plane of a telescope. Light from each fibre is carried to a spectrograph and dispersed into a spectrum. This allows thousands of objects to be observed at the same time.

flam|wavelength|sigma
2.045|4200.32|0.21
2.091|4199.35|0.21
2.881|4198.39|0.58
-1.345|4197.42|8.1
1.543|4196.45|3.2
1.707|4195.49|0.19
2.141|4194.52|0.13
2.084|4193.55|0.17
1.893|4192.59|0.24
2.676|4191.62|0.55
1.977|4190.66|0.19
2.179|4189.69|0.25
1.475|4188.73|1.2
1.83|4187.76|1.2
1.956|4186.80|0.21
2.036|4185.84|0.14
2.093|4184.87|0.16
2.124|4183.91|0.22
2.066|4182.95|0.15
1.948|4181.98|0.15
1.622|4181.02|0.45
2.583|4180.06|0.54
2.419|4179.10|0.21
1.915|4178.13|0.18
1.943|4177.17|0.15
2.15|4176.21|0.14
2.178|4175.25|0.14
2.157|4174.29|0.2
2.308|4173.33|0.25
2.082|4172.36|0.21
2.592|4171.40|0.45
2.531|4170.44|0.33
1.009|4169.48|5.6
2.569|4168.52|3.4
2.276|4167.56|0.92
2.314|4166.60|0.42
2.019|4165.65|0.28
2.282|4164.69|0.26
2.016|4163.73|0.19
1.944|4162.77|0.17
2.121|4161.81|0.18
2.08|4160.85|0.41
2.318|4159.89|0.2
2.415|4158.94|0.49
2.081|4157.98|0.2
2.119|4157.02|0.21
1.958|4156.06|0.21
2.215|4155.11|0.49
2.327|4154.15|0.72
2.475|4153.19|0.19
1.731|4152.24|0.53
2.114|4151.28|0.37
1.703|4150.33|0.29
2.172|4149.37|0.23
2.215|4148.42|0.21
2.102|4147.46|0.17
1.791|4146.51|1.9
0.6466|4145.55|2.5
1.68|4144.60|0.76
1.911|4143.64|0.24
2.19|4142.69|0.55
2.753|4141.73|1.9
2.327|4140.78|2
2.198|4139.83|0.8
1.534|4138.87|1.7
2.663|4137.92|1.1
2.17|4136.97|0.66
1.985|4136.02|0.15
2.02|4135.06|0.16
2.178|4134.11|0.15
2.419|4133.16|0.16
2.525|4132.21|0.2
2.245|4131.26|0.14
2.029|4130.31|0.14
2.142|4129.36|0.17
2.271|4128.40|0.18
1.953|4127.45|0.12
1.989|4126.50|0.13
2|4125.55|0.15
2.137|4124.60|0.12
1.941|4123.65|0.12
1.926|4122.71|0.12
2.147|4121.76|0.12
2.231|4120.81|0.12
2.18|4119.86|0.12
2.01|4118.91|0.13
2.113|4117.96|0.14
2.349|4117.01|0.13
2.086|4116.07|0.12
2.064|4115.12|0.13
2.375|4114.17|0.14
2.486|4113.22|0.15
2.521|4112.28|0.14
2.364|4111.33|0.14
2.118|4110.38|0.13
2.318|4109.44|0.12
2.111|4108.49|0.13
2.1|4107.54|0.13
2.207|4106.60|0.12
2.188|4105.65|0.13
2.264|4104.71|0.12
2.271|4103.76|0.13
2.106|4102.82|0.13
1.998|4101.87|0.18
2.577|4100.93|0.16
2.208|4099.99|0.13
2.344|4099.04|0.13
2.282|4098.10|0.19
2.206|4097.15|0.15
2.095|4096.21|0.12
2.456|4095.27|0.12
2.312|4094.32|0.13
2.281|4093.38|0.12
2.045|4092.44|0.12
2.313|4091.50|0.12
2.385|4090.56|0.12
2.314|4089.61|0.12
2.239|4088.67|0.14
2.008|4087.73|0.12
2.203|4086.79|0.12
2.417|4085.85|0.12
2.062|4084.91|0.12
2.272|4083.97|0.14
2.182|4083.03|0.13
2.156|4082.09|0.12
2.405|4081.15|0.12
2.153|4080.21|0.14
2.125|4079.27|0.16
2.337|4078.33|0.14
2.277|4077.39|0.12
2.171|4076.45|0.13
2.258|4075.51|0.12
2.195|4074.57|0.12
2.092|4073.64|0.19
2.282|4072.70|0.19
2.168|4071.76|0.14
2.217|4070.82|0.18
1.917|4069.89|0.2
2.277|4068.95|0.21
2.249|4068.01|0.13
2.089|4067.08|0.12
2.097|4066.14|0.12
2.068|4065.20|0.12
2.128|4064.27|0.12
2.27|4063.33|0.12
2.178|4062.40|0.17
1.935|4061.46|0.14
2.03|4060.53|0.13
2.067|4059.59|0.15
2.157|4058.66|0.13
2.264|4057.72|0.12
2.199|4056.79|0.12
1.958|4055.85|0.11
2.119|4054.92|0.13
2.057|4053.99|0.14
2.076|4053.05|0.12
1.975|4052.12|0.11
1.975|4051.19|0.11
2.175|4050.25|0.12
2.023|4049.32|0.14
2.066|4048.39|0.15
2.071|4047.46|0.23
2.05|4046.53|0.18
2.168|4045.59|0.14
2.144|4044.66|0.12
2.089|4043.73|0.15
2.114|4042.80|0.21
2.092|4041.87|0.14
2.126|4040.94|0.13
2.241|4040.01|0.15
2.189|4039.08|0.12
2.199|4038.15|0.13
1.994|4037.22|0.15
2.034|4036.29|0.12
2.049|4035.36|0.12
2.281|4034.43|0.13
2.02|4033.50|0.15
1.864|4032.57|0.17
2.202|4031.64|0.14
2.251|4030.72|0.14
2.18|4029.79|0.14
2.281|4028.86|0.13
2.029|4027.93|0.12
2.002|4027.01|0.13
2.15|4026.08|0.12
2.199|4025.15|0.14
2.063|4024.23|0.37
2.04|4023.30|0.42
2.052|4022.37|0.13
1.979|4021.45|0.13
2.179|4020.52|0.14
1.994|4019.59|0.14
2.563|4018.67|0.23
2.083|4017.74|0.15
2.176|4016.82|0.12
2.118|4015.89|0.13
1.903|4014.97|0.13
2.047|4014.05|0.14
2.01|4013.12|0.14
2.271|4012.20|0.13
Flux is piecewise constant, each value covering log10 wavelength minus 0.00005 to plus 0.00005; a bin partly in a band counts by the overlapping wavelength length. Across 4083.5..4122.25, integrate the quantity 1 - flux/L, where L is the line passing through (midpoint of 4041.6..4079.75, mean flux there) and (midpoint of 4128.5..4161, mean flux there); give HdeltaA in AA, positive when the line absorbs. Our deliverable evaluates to -2.2 AA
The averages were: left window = 2.13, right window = 2.1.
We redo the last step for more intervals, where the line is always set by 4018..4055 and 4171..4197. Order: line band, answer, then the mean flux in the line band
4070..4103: -2.2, 2.23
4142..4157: 0.7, 1.96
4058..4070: -0.1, 2.12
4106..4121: -1.1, 2.23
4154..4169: -0.9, 2.19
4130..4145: -0.8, 2.18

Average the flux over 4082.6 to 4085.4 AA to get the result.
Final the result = 2.17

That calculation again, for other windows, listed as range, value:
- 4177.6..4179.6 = 2.16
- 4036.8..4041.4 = 2.15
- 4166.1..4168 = 2.3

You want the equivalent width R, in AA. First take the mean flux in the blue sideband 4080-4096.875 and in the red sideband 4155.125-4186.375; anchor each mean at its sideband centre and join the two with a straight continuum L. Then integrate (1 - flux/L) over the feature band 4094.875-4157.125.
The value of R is 1.4 AA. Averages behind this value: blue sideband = 2.24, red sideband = 2.13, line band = 2.14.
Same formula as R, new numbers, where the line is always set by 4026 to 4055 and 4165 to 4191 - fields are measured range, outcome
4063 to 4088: -1.1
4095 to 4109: -0.9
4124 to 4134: -0.4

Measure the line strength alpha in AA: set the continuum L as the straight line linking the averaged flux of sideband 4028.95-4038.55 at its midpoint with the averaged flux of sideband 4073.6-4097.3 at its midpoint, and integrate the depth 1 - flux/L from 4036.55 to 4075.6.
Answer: 0.8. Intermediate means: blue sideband 2.11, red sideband 2.23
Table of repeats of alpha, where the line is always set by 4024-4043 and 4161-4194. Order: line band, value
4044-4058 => 0.2 AA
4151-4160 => -0.3 AA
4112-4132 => -0.4 AA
